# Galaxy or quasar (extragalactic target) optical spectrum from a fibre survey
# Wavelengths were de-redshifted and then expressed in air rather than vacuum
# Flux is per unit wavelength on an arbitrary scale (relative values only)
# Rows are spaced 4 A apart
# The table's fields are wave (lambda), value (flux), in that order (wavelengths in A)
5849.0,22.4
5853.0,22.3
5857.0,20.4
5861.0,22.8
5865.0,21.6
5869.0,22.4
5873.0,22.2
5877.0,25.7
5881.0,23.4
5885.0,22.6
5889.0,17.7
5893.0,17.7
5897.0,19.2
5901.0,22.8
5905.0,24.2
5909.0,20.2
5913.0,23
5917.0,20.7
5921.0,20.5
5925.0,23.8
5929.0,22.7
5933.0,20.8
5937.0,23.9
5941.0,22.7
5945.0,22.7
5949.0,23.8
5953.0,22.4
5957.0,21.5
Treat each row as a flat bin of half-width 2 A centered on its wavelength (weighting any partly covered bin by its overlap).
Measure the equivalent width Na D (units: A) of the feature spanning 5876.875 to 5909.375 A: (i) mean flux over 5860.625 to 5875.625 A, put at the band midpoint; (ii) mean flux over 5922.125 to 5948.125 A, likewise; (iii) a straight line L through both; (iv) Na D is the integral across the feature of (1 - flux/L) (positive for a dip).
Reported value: 1.7 A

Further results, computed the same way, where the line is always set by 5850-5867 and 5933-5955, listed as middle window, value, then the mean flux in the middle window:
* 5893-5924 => 1.52 A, 21.3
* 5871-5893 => 0.20 A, 21.9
